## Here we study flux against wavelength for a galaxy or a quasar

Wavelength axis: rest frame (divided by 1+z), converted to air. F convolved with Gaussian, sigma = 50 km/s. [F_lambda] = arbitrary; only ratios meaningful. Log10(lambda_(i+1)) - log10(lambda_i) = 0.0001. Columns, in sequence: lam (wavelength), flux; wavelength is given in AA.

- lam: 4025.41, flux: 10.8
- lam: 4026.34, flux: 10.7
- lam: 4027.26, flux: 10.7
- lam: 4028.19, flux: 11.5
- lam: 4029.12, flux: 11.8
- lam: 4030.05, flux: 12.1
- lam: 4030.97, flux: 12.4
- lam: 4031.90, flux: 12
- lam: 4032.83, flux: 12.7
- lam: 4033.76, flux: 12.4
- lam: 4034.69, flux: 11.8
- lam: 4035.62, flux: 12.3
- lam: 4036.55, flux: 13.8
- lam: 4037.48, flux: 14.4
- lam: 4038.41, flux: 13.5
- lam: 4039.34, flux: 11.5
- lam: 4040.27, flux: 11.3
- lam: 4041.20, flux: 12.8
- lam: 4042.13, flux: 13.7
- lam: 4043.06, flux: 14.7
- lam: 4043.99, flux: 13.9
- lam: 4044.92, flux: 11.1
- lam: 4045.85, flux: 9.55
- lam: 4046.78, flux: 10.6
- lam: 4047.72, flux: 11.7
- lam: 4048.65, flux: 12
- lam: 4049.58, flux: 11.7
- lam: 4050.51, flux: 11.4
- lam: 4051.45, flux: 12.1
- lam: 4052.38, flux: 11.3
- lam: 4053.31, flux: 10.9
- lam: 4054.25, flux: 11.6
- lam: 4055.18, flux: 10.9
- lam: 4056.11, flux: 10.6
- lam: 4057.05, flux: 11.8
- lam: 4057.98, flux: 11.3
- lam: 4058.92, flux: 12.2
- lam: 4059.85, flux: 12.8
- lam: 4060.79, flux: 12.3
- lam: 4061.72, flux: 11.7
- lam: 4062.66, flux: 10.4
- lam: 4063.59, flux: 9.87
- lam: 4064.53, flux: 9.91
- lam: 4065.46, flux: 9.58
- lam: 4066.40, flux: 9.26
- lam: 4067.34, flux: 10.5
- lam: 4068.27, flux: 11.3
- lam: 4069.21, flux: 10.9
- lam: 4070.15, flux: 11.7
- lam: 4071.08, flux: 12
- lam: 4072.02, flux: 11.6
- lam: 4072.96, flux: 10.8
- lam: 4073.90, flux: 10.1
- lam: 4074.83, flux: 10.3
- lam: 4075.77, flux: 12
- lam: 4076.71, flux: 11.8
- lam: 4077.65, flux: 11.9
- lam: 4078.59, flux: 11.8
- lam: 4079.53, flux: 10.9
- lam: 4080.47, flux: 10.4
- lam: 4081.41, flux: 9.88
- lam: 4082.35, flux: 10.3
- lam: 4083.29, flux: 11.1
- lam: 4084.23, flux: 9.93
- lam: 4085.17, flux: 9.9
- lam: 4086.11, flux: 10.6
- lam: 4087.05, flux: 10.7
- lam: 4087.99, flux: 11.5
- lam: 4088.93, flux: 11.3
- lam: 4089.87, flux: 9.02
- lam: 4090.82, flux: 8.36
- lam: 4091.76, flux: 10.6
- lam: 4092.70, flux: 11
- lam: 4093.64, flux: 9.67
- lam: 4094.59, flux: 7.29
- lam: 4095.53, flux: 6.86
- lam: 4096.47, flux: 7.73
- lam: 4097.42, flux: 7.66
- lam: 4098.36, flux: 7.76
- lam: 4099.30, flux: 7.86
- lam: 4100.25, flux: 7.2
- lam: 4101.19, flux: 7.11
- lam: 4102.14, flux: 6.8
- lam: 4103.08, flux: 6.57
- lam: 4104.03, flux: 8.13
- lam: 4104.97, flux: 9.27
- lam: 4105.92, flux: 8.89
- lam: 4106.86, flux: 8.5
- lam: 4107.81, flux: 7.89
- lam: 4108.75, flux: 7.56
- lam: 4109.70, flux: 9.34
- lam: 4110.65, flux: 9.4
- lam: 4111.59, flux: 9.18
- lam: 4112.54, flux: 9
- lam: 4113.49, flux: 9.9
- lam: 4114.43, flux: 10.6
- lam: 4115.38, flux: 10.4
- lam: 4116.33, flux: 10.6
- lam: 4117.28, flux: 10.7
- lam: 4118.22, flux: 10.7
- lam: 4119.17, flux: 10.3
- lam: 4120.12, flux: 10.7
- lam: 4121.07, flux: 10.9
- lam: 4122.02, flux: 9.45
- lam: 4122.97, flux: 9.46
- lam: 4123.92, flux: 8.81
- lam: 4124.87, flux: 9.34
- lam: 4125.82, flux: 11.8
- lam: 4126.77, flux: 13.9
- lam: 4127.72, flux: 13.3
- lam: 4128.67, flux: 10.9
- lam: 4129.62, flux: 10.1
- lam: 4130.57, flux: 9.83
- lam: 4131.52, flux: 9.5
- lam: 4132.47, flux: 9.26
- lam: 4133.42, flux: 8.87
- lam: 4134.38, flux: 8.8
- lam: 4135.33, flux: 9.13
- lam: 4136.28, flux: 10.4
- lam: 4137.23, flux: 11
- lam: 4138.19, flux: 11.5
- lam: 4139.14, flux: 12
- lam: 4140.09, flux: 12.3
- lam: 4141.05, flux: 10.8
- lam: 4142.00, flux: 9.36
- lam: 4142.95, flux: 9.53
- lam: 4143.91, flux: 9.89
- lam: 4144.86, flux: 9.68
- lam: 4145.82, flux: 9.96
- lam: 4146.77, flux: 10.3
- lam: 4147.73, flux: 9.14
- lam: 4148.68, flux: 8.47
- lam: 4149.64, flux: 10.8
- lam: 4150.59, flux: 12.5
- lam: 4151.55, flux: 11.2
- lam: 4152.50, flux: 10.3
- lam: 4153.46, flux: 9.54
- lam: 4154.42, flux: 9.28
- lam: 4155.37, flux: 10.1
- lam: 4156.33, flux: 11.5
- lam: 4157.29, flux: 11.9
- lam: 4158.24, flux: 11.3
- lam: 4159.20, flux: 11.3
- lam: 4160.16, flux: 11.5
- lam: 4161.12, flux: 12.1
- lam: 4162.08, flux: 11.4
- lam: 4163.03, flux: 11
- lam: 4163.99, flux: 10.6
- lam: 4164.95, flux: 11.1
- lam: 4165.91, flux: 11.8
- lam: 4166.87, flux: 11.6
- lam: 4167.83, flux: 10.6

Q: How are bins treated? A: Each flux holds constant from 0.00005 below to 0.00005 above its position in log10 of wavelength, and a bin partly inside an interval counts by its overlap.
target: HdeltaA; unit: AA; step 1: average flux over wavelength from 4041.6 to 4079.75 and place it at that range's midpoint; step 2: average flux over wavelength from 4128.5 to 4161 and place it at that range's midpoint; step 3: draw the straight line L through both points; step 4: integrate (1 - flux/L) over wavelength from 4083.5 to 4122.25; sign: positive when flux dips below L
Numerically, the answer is 5.9 AA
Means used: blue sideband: 11.4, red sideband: 10.4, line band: 9.2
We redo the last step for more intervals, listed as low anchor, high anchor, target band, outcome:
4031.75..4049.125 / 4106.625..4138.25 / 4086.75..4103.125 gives 3.33 AA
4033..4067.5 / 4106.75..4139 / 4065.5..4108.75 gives 4.90 AA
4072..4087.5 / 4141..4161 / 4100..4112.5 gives 2.90 AA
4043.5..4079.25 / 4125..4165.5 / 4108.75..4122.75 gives 1.11 AA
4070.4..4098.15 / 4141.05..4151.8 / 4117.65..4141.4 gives -0.93 AA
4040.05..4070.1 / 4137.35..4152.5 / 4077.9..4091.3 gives 0.84 AA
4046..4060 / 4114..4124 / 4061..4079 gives 0.34 AA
